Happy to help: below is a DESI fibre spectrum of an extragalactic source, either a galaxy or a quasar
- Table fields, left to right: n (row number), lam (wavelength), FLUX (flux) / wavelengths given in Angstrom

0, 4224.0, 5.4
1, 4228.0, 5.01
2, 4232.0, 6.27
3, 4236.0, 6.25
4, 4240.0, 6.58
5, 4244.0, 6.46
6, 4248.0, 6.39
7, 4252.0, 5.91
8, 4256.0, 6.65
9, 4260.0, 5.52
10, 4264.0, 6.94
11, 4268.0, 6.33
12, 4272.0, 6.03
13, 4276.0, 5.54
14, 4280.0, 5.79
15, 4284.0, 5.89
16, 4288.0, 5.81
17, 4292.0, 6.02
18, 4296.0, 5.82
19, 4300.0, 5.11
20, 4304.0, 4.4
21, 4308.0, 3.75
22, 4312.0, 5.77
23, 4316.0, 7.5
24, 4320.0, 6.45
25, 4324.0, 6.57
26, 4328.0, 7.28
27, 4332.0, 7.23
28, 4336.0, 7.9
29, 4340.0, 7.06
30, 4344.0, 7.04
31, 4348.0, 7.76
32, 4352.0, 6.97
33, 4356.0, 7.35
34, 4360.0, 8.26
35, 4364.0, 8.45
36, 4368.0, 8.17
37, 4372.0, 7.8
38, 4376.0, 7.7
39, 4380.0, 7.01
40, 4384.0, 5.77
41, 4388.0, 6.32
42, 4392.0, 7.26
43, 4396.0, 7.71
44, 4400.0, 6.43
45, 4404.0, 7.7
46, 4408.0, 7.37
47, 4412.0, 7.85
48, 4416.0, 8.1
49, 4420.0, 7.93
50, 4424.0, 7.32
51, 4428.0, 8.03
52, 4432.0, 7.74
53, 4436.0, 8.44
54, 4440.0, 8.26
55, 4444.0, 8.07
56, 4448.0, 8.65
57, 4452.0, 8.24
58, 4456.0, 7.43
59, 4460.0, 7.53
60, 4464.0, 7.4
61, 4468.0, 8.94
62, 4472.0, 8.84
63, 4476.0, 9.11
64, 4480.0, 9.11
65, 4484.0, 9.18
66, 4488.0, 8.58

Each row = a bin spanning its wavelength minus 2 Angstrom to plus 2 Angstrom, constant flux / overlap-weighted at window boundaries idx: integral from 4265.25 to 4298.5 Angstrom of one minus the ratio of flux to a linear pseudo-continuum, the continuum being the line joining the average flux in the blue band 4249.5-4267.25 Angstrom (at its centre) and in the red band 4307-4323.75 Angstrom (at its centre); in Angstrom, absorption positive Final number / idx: 1.4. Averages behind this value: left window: 6.26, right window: 6.07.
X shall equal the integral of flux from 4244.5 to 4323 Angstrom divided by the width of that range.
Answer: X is 5.89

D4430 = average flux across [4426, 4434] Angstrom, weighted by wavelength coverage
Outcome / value 7.88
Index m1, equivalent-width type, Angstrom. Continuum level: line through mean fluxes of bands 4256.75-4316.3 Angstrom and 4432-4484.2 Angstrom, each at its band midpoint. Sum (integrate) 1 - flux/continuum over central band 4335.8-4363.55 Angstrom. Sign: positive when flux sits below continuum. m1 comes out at -3.4 Angstrom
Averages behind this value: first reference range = 5.72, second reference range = 8.35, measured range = 7.5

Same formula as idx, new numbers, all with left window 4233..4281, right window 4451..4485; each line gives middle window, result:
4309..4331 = 0.9 Angstrom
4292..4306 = 3.0 Angstrom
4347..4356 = -0.2 Angstrom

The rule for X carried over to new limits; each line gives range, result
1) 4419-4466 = 7.92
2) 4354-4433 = 7.51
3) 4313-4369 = 7.38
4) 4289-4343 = 6.23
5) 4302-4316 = 5.05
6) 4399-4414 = 7.4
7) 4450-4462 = 7.73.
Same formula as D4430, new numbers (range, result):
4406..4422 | 7.81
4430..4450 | 8.23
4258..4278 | 6.07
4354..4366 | 8.02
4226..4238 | 5.84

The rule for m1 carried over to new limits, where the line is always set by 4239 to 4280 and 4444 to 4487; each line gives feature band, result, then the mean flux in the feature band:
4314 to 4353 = -0.99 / 7.18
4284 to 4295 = 1.06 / 5.9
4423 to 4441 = 0.21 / 7.98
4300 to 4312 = 3.90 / 4.53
